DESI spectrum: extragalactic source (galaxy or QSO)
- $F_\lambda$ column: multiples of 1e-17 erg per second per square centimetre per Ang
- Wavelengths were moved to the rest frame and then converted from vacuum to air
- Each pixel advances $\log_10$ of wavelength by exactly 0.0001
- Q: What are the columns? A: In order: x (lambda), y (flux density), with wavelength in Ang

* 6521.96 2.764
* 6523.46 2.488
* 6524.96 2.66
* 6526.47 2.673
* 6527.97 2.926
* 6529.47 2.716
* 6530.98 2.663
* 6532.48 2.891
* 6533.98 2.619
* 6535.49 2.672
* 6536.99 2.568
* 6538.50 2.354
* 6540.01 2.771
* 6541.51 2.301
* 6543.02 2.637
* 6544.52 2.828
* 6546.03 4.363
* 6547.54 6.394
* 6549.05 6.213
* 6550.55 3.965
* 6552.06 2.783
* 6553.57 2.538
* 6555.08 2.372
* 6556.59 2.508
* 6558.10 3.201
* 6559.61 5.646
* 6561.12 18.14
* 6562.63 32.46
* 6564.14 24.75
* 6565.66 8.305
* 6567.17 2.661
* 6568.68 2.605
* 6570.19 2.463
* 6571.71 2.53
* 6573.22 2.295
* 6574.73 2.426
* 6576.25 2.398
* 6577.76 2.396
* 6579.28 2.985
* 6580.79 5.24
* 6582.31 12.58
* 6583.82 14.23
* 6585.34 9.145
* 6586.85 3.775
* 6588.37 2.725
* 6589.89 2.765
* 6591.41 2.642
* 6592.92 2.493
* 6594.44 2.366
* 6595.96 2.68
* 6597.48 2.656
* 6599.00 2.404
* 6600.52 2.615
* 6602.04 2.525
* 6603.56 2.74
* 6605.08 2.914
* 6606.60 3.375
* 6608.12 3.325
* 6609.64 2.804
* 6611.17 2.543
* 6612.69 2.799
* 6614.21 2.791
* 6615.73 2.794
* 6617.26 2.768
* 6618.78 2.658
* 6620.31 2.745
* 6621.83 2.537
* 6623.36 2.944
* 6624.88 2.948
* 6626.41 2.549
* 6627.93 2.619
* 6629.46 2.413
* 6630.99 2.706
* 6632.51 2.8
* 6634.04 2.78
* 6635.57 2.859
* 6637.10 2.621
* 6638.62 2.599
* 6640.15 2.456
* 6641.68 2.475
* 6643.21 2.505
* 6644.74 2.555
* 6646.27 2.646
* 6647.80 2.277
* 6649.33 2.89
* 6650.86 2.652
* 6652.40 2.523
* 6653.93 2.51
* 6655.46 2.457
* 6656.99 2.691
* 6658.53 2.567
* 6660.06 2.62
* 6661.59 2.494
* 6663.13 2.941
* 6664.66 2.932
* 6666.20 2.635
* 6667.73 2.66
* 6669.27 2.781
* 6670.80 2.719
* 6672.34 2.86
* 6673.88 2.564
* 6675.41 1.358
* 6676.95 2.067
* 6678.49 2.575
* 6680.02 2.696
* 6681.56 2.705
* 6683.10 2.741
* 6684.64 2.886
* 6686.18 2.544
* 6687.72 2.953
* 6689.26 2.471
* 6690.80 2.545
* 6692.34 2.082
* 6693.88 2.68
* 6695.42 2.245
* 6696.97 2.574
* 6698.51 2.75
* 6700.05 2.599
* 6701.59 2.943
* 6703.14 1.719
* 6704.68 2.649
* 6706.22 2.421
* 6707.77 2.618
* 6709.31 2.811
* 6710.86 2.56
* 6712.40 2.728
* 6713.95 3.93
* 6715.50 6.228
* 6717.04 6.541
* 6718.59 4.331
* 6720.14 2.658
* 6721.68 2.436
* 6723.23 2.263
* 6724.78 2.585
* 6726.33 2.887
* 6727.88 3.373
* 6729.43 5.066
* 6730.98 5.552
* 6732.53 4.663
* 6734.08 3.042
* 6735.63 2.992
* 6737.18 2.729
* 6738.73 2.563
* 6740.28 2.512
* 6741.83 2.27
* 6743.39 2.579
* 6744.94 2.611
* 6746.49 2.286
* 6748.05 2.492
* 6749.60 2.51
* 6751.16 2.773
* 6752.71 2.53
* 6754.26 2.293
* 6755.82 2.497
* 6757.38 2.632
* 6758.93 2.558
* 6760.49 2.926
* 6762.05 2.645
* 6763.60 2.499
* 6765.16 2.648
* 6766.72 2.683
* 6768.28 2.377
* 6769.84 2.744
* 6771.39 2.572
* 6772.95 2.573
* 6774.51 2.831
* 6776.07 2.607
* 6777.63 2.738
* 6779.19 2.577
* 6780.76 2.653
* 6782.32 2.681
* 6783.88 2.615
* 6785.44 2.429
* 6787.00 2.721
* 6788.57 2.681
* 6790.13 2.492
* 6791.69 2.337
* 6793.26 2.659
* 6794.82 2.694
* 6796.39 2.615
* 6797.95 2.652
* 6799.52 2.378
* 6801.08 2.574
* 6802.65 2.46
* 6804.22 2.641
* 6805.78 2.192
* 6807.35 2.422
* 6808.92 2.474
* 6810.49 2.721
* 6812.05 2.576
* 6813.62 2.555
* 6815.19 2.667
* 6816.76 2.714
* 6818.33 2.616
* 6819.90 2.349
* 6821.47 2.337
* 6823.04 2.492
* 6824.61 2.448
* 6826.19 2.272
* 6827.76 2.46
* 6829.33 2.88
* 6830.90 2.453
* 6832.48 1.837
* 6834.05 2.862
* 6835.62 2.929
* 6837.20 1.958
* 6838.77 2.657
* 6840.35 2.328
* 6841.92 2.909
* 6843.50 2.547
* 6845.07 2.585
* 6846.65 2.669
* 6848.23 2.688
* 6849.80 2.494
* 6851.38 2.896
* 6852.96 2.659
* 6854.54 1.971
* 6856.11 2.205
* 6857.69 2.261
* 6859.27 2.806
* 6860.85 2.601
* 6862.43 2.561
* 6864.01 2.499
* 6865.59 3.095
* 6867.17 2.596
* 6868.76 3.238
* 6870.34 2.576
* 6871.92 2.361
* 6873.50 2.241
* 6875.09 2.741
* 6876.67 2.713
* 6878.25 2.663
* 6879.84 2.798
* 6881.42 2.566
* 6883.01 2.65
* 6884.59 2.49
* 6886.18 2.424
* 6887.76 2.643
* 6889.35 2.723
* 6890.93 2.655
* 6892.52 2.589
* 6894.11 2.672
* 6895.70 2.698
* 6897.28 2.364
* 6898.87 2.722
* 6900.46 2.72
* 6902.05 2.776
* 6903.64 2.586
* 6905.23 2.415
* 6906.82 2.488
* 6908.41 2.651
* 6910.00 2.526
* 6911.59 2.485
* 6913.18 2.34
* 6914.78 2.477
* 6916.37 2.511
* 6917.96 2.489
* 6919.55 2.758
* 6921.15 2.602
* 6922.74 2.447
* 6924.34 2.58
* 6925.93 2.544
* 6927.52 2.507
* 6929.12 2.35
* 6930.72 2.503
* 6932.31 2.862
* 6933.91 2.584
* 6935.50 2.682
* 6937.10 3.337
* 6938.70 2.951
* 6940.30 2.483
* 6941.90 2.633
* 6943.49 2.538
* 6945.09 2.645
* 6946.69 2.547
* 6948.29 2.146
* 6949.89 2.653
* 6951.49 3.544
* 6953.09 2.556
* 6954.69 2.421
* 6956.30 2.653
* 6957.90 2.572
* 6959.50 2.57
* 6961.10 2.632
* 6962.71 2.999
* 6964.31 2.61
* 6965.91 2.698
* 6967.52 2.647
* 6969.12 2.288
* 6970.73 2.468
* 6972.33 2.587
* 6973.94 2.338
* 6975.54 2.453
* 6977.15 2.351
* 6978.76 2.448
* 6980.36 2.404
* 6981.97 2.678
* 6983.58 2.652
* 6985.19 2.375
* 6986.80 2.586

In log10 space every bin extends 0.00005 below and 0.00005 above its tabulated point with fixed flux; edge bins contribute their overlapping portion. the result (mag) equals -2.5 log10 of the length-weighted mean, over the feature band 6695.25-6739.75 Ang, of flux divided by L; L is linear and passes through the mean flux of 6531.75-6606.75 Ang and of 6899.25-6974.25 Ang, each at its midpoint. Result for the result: 0.23 mag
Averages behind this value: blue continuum 5.01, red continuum 2.61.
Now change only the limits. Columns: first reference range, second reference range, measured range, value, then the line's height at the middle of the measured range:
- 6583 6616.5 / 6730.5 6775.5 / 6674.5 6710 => 0.23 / 3.1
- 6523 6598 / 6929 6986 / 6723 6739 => 0.14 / 3.98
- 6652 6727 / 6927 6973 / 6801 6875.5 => 0.07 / 2.71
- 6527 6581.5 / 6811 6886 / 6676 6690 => 0.46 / 3.99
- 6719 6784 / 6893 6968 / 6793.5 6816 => 0.09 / 2.76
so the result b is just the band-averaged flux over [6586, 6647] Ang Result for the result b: 2.73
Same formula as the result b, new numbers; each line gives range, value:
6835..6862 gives 2.54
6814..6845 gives 2.51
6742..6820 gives 2.57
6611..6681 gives 2.62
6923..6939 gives 2.67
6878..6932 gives 2.57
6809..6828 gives 2.52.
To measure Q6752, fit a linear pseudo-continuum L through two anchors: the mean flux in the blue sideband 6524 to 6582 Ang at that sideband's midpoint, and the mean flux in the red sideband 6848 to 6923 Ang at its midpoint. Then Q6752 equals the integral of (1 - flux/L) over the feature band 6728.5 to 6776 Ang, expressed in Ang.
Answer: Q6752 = 9.6 Ang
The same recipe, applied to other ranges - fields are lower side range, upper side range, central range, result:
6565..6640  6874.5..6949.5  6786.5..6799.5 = 1.5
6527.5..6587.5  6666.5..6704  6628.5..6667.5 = 8.9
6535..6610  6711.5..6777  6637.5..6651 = 5.3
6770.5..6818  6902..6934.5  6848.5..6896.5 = -0.9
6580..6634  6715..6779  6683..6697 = 3.0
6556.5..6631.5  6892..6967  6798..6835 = 9.6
